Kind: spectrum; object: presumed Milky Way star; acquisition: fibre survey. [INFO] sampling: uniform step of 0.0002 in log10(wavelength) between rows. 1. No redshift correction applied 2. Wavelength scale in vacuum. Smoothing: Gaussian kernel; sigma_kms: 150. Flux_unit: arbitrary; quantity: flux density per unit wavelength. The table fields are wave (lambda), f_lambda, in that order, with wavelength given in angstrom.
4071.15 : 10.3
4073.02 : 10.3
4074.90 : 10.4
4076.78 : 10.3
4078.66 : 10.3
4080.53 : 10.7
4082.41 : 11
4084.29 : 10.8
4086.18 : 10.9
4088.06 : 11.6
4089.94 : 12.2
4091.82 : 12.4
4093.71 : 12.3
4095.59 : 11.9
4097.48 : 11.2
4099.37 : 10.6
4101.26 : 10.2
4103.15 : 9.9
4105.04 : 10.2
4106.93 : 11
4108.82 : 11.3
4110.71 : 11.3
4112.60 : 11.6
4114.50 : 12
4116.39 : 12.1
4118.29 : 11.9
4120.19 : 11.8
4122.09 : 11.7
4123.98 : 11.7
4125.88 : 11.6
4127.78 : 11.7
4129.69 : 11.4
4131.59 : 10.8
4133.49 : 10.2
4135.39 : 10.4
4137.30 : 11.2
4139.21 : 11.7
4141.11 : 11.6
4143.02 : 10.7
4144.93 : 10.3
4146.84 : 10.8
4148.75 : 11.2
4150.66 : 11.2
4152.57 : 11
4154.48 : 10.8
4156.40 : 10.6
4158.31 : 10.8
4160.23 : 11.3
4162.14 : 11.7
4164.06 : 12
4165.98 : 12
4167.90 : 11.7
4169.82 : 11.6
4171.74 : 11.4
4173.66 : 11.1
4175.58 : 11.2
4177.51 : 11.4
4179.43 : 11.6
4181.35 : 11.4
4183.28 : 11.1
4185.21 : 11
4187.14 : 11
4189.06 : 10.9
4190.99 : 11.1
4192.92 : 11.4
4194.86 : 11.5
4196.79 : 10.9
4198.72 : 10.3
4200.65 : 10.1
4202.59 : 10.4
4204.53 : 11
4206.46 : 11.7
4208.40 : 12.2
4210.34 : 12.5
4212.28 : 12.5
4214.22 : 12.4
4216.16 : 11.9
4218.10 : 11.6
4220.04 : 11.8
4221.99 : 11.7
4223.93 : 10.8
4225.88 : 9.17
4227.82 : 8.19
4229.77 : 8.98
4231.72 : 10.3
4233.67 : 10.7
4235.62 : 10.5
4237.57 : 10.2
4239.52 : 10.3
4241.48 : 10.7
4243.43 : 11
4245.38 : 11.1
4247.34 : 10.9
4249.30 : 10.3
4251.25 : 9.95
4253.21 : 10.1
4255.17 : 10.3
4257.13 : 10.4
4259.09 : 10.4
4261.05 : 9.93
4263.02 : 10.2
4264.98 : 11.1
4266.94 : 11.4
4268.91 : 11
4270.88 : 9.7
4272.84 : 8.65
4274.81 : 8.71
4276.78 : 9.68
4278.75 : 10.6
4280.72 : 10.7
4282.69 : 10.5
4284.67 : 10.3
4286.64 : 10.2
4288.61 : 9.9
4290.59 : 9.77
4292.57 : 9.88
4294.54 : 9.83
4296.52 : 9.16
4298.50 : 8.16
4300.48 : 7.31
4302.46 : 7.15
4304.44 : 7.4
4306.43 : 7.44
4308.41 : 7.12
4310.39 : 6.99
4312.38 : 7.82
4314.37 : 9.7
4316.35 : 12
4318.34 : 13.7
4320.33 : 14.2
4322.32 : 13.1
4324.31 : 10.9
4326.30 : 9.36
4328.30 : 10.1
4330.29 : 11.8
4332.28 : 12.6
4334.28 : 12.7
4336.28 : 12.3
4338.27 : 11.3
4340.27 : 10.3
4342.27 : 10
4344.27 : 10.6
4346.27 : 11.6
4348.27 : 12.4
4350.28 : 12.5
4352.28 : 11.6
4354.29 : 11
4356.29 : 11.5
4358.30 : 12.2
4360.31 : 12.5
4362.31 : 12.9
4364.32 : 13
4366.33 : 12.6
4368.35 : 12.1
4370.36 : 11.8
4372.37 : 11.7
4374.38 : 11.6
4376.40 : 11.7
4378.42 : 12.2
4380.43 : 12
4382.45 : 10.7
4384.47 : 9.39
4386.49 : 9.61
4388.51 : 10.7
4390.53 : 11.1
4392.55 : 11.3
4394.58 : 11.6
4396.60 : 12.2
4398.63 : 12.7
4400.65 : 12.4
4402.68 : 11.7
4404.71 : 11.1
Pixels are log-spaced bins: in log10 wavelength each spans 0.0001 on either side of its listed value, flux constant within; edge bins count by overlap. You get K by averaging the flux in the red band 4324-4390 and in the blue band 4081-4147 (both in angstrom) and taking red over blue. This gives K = 1.0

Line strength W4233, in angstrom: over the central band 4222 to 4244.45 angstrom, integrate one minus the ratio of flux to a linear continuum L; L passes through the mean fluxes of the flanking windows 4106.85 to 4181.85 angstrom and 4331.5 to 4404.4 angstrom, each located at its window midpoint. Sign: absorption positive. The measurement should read 2.6 angstrom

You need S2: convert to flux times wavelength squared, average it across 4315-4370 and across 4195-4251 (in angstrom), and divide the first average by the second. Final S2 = 1.2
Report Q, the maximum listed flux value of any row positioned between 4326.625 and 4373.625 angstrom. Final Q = 13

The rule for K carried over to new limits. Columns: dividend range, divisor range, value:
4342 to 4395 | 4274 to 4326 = 1.19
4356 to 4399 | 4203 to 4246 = 1.07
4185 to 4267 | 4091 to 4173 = 0.96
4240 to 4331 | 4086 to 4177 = 0.89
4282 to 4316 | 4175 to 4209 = 0.79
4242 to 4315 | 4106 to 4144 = 0.84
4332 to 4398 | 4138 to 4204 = 1.04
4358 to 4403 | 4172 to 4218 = 1.03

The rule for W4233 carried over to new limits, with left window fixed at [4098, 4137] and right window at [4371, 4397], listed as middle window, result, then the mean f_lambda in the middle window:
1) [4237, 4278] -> 3.29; 10.3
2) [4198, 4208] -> 0.34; 10.8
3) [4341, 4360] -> -0.53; 11.5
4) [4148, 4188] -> -0.41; 11.3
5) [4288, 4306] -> 4.06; 8.66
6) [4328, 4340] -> -0.66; 11.8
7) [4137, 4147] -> 0.10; 11.1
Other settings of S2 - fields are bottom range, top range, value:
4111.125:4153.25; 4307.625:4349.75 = 1.07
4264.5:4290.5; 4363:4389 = 1.18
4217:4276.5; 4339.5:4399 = 1.18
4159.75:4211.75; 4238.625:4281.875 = 0.94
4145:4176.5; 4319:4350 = 1.12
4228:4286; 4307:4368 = 1.15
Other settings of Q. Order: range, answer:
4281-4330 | 14.2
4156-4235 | 12.5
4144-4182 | 12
